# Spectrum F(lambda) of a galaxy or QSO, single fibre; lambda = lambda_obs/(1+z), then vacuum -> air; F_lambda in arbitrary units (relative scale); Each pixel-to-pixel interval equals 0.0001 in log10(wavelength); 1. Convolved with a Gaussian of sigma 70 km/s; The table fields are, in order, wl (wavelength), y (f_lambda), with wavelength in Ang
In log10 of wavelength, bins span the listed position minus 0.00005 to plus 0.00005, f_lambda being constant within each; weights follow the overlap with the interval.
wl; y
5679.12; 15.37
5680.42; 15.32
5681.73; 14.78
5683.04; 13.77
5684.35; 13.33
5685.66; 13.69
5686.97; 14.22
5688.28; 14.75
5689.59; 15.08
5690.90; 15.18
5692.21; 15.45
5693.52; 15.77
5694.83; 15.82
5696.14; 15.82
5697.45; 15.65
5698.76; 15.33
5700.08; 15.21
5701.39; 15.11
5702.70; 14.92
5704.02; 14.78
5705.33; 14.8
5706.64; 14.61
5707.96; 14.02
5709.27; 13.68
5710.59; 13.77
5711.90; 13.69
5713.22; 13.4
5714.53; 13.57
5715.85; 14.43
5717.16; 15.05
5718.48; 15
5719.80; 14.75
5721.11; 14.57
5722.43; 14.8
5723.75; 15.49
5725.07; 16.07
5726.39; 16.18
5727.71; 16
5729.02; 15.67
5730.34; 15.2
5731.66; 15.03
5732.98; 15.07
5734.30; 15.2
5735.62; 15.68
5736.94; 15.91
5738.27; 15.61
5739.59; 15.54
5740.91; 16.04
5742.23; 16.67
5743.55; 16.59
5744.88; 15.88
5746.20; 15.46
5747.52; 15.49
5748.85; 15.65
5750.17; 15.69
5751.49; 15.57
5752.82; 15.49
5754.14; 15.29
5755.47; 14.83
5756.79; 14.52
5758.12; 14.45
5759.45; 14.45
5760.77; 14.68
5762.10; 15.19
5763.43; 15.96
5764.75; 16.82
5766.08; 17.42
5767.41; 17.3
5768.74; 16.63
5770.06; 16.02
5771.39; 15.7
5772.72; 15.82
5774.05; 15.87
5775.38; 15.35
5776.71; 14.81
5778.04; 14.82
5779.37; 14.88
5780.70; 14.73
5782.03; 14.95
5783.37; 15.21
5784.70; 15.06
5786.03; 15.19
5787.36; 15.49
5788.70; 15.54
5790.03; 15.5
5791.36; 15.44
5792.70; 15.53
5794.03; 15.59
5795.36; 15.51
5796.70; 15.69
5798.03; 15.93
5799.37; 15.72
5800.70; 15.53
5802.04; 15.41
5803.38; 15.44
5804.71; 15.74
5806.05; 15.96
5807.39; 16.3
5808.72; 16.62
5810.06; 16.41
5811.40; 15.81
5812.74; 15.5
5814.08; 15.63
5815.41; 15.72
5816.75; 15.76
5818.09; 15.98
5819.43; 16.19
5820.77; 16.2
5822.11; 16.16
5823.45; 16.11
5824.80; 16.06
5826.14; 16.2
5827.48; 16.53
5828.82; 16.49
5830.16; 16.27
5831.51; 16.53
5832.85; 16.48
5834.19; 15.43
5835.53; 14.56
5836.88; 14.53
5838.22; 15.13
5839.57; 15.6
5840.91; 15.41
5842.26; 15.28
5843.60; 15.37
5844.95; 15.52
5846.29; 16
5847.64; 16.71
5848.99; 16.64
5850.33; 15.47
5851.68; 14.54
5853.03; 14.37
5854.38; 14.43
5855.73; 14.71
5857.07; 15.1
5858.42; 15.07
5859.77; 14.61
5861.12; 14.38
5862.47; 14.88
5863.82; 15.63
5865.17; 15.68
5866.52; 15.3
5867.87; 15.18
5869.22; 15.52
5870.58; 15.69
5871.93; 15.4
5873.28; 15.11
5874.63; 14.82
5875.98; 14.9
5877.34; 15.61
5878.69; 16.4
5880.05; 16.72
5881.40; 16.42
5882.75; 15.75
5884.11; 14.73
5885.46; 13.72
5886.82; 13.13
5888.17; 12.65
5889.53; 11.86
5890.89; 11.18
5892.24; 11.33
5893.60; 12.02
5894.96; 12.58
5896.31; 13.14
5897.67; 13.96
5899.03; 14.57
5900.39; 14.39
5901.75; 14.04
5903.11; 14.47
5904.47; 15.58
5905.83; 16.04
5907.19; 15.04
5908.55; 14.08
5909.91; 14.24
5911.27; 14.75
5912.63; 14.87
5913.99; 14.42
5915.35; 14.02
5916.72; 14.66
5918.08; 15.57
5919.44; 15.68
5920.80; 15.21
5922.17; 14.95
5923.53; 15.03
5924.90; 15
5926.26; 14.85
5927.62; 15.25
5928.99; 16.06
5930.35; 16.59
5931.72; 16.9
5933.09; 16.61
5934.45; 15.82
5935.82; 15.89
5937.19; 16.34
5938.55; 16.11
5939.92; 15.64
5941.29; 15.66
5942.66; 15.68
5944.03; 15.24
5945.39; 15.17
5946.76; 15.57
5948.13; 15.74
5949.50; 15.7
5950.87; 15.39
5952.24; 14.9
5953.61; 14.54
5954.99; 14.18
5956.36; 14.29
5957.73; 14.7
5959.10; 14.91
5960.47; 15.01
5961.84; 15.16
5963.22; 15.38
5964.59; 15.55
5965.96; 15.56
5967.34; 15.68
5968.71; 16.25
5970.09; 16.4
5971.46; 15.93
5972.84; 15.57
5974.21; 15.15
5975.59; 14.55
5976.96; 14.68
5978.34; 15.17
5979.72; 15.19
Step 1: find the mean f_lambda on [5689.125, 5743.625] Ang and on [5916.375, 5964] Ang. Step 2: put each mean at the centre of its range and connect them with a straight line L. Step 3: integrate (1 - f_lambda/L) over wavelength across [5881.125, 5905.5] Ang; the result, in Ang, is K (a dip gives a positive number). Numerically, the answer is 2.7 Ang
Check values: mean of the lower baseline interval 15.1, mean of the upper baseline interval 15.4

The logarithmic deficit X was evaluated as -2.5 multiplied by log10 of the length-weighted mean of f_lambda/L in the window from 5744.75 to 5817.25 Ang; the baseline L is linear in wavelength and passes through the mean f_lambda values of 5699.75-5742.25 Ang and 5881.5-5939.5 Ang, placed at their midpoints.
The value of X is -0.05 mag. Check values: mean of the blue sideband 15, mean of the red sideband 14.6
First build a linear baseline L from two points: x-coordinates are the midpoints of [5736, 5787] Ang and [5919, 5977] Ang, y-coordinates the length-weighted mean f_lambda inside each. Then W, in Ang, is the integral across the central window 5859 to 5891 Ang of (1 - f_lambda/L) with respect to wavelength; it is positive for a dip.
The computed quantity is 1.31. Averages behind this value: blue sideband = 15.6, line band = 14.9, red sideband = 15.5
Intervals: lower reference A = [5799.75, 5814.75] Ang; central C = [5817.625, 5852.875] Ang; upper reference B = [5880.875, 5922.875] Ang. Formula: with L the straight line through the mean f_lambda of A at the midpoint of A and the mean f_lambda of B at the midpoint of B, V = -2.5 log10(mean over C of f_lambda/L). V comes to -0.031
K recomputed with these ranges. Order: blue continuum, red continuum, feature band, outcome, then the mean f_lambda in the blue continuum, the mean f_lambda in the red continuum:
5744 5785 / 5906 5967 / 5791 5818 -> -0.6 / 15.5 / 15.3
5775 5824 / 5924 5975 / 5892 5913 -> 1.9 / 15.6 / 15.5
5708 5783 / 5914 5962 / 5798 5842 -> -1.5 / 15.3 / 15.4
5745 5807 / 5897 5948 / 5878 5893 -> 1.3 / 15.5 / 15.2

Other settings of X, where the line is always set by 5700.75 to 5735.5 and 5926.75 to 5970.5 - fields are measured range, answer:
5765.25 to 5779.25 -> -0.07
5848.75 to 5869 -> 0.02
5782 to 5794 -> -0.02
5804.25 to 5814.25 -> -0.06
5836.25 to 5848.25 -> -0.02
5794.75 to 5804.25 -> -0.04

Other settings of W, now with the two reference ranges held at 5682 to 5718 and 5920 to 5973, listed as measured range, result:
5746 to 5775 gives -1.6 Ang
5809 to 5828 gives -1.2 Ang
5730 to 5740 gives -0.4 Ang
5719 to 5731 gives -0.6 Ang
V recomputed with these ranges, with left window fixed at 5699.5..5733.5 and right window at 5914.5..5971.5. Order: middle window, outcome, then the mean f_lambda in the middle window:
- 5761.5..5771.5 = -0.10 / 16.4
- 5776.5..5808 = -0.03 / 15.4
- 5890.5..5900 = 0.20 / 12.8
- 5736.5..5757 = -0.05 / 15.7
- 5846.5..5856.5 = -0.01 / 15.3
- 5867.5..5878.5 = -0.01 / 15.3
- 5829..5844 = -0.03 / 15.5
